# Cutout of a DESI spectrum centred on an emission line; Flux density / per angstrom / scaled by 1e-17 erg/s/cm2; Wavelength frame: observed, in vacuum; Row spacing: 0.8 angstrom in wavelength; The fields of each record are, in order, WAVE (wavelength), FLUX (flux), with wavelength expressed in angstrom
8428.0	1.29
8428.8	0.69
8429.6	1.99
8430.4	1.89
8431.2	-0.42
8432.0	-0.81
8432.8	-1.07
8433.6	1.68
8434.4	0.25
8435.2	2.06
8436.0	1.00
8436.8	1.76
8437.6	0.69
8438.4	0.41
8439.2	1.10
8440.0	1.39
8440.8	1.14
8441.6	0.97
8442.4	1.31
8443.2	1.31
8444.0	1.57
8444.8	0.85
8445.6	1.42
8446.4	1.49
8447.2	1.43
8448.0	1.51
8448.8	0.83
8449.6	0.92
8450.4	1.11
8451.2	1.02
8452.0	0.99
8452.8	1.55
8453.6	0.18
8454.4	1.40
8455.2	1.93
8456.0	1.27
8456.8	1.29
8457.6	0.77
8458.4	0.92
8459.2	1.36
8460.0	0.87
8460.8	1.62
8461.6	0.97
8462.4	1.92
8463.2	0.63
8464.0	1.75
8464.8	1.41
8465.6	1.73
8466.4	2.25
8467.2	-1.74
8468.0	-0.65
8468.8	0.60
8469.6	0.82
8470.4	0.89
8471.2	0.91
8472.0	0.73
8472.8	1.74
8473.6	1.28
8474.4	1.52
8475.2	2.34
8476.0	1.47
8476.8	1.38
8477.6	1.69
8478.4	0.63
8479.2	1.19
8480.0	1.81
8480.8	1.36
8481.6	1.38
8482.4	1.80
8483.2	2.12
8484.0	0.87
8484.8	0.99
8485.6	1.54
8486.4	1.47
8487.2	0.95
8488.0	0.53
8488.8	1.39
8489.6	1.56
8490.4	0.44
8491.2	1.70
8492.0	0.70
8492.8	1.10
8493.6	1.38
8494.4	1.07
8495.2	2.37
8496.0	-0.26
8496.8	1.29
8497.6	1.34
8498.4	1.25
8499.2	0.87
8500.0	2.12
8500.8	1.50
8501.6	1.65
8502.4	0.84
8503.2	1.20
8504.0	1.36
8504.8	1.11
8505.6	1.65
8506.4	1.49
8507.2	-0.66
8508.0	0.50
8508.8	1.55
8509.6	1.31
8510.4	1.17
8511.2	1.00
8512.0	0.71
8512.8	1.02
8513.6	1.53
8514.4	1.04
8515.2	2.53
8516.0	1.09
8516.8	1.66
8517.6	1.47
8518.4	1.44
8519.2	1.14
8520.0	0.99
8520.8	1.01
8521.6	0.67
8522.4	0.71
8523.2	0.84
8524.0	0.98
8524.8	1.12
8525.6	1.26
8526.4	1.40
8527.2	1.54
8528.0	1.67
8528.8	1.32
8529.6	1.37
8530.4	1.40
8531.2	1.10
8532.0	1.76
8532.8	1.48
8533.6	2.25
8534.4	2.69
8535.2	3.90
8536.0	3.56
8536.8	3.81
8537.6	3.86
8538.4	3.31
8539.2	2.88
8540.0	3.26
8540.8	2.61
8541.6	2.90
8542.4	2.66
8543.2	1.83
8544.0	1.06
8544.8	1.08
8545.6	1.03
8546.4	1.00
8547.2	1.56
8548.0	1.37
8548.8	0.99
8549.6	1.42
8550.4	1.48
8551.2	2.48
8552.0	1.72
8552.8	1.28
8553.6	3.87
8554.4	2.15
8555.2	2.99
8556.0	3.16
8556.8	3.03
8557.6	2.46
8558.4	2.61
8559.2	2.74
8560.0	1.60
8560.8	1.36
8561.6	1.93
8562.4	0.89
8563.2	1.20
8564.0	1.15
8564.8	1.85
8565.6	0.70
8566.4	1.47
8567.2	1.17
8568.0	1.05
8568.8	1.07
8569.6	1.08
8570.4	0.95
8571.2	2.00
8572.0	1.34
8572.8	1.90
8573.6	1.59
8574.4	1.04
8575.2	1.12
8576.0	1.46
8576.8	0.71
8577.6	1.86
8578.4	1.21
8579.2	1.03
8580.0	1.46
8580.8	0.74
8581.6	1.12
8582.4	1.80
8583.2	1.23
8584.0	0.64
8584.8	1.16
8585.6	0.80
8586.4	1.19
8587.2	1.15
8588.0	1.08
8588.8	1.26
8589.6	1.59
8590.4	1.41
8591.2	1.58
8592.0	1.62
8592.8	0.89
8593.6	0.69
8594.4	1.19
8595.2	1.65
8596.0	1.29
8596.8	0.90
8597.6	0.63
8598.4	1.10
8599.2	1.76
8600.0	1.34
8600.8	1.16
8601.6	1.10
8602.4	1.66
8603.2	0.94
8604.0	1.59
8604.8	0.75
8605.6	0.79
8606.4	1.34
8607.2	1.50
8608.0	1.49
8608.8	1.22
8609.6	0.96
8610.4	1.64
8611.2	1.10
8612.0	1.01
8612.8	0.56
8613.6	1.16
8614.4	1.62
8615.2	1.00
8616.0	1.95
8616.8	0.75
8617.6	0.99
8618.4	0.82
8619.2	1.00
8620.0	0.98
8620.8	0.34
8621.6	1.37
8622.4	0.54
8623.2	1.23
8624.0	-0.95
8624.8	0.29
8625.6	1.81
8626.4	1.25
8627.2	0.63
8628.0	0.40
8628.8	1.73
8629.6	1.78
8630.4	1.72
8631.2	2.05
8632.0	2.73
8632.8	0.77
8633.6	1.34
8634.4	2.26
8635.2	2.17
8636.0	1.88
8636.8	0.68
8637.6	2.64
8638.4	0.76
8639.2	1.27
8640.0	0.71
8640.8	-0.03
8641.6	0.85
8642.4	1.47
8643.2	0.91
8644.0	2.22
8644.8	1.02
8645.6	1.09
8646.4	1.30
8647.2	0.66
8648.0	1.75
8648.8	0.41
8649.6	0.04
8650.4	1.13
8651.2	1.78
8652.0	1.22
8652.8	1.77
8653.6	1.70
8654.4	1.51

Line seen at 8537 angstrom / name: [S II]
